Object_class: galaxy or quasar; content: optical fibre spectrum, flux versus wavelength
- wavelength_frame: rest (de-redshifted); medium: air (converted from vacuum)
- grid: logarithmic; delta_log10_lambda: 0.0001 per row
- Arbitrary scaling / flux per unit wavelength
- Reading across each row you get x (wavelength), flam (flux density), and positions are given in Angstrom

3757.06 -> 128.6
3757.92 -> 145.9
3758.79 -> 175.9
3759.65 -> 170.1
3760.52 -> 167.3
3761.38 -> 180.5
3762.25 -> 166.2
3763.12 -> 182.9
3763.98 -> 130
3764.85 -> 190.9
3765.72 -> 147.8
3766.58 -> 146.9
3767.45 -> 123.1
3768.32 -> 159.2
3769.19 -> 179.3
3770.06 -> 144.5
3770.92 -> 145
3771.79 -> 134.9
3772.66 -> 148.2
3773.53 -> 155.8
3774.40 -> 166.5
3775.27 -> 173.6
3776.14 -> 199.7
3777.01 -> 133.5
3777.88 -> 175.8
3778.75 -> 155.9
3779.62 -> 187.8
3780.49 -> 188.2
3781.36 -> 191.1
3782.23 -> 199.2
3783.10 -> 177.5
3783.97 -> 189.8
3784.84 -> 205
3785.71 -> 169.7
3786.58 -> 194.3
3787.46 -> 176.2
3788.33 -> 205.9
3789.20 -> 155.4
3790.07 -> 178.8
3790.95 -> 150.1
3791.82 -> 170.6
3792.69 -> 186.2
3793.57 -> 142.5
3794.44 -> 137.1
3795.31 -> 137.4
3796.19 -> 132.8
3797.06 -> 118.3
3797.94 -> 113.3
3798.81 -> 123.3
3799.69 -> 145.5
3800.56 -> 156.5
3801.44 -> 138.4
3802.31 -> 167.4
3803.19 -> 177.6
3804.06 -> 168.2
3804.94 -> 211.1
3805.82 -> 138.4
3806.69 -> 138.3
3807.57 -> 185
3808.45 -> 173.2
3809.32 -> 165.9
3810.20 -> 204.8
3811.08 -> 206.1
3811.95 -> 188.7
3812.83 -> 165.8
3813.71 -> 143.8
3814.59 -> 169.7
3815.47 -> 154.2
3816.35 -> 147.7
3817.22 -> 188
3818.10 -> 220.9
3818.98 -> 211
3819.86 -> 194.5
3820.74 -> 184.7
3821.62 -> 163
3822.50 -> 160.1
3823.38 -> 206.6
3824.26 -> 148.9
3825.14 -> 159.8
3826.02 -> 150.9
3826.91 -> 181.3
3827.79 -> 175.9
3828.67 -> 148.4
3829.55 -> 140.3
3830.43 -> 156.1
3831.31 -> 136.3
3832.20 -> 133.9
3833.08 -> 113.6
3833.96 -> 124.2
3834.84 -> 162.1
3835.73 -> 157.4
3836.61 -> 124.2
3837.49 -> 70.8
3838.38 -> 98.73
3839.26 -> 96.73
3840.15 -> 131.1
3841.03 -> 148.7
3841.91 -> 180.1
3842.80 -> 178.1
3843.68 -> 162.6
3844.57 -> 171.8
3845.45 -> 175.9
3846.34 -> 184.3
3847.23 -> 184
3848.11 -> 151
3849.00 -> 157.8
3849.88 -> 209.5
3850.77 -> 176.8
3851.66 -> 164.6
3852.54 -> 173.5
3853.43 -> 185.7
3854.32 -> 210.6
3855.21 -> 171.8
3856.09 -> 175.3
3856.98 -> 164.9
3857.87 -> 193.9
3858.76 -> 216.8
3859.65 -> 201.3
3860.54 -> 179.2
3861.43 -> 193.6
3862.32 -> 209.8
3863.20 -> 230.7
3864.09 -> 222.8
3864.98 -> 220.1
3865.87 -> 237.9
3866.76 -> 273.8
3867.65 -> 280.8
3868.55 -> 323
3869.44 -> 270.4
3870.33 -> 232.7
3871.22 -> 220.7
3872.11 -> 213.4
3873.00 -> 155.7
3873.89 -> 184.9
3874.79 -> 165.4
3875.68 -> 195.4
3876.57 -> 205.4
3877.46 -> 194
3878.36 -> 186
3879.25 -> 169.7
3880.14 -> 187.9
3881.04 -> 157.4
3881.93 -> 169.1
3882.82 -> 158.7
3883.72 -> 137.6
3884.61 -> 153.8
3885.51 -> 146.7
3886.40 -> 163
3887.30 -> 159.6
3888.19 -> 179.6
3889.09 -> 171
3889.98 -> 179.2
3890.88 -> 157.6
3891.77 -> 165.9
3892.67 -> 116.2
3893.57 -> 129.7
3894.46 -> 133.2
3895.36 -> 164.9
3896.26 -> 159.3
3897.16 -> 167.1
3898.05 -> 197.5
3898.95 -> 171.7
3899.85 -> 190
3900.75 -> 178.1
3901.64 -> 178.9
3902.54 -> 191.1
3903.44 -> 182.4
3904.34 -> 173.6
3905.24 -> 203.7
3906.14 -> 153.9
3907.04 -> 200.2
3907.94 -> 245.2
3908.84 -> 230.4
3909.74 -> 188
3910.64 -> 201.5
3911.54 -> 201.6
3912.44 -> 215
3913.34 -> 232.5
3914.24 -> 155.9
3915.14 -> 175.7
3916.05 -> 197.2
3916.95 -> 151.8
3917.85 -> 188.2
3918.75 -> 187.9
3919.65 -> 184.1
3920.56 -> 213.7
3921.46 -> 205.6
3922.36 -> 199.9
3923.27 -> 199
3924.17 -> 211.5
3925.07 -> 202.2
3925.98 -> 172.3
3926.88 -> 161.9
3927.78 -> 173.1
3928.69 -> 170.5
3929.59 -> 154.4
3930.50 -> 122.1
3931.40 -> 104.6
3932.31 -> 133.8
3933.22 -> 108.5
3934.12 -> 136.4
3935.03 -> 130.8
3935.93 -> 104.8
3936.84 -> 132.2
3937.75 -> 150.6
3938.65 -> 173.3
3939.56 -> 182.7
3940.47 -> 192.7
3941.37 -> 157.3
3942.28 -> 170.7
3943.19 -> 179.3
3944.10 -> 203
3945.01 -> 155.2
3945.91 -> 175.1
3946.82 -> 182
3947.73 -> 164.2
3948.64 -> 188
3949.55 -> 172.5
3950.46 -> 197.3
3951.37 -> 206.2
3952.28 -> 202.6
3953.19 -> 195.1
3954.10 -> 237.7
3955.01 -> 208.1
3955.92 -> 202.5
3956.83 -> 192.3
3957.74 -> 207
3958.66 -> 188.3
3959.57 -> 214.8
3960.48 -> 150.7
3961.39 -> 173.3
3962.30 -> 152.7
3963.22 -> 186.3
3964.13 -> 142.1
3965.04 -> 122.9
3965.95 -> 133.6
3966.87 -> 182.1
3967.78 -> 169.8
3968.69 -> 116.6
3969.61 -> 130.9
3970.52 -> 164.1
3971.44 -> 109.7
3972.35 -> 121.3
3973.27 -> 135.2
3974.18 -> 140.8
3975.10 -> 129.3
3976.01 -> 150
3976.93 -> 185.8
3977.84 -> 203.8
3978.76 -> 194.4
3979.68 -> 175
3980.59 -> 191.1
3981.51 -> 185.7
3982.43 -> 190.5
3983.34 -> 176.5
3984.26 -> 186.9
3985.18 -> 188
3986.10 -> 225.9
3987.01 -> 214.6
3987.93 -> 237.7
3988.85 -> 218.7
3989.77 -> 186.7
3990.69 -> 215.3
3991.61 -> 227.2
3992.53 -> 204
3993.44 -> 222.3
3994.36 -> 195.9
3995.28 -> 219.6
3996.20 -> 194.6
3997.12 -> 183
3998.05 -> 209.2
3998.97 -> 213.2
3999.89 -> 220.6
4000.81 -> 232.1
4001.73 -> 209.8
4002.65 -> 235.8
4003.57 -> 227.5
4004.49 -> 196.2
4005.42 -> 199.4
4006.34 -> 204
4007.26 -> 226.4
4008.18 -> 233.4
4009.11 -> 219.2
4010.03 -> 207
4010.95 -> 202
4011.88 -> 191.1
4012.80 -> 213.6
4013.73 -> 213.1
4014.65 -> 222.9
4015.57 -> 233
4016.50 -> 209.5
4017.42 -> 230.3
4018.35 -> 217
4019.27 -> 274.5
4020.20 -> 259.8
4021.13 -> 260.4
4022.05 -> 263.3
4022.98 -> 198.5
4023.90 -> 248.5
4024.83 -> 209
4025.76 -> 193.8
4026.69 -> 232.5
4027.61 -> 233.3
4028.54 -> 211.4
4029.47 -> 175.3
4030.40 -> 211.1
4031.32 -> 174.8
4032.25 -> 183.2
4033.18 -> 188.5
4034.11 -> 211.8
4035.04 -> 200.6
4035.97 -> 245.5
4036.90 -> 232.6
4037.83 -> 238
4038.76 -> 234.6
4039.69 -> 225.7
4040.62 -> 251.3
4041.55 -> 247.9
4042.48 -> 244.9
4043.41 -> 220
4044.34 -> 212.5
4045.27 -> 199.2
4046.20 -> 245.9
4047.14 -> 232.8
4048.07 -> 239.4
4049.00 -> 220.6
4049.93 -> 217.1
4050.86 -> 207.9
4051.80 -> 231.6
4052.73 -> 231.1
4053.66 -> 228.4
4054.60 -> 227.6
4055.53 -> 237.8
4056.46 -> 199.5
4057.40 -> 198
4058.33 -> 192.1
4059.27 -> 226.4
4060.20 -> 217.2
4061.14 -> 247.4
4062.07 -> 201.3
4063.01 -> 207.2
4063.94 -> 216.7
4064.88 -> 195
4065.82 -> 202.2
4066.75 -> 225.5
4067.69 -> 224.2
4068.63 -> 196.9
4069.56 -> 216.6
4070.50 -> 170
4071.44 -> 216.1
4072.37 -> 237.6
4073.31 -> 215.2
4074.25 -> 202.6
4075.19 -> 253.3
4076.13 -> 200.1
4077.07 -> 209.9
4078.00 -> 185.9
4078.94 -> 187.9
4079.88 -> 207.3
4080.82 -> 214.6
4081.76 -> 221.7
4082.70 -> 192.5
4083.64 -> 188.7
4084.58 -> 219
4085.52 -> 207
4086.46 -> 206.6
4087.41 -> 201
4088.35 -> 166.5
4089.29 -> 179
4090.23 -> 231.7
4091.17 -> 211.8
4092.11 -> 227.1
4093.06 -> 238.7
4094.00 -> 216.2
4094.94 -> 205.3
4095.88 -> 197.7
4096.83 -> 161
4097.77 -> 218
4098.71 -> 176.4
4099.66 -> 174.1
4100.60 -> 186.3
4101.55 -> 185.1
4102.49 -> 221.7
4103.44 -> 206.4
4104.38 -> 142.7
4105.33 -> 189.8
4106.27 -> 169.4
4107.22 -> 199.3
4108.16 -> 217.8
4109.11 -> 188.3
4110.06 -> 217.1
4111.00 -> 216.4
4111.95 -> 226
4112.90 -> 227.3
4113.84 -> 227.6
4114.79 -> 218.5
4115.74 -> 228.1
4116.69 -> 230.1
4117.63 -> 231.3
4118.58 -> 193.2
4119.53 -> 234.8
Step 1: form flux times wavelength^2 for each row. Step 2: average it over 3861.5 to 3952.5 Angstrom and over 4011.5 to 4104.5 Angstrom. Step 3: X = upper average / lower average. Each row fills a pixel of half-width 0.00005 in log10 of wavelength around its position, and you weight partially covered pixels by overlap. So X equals 1.3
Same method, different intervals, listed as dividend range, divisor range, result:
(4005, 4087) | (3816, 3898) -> 1.36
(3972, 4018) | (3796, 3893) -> 1.25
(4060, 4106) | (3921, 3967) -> 1.27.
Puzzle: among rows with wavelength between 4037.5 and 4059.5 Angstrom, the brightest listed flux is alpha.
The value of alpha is 251.3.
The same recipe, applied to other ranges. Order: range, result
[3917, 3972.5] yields 237.7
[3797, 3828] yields 220.9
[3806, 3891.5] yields 323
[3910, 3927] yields 232.5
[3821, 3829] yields 206.6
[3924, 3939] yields 211.5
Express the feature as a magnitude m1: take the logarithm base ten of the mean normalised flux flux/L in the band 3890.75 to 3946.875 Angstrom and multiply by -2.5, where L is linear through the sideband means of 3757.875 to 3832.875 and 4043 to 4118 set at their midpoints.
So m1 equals 0.07 mag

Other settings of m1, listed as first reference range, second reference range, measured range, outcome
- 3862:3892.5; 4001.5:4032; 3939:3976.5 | 0.22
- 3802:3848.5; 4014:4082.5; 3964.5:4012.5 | 0.08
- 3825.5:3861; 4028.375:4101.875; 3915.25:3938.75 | 0.10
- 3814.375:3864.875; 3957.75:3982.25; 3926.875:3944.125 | 0.08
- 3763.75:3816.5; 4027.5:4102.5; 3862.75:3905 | -0.04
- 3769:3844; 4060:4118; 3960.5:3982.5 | 0.19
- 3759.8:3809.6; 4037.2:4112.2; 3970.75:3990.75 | 0.09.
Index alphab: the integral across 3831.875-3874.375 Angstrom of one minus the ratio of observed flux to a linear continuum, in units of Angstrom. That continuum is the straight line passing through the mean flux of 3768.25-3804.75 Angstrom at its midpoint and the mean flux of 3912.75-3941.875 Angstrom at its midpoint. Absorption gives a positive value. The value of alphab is -4.6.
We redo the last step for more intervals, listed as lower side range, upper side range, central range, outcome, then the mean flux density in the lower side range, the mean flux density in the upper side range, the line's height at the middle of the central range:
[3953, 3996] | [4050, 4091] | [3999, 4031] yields -4.5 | 181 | 210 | 193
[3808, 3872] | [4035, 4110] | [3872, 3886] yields 0.9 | 179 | 211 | 185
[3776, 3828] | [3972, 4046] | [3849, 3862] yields -0.4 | 170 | 210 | 180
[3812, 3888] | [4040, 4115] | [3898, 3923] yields -0.9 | 177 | 210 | 186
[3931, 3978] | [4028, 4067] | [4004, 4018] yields -1.2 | 164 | 218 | 197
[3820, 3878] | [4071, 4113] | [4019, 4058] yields -5.0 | 180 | 203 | 198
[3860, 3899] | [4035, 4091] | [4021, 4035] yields -0.1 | 189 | 216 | 211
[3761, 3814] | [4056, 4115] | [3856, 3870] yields -4.1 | 165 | 205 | 175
